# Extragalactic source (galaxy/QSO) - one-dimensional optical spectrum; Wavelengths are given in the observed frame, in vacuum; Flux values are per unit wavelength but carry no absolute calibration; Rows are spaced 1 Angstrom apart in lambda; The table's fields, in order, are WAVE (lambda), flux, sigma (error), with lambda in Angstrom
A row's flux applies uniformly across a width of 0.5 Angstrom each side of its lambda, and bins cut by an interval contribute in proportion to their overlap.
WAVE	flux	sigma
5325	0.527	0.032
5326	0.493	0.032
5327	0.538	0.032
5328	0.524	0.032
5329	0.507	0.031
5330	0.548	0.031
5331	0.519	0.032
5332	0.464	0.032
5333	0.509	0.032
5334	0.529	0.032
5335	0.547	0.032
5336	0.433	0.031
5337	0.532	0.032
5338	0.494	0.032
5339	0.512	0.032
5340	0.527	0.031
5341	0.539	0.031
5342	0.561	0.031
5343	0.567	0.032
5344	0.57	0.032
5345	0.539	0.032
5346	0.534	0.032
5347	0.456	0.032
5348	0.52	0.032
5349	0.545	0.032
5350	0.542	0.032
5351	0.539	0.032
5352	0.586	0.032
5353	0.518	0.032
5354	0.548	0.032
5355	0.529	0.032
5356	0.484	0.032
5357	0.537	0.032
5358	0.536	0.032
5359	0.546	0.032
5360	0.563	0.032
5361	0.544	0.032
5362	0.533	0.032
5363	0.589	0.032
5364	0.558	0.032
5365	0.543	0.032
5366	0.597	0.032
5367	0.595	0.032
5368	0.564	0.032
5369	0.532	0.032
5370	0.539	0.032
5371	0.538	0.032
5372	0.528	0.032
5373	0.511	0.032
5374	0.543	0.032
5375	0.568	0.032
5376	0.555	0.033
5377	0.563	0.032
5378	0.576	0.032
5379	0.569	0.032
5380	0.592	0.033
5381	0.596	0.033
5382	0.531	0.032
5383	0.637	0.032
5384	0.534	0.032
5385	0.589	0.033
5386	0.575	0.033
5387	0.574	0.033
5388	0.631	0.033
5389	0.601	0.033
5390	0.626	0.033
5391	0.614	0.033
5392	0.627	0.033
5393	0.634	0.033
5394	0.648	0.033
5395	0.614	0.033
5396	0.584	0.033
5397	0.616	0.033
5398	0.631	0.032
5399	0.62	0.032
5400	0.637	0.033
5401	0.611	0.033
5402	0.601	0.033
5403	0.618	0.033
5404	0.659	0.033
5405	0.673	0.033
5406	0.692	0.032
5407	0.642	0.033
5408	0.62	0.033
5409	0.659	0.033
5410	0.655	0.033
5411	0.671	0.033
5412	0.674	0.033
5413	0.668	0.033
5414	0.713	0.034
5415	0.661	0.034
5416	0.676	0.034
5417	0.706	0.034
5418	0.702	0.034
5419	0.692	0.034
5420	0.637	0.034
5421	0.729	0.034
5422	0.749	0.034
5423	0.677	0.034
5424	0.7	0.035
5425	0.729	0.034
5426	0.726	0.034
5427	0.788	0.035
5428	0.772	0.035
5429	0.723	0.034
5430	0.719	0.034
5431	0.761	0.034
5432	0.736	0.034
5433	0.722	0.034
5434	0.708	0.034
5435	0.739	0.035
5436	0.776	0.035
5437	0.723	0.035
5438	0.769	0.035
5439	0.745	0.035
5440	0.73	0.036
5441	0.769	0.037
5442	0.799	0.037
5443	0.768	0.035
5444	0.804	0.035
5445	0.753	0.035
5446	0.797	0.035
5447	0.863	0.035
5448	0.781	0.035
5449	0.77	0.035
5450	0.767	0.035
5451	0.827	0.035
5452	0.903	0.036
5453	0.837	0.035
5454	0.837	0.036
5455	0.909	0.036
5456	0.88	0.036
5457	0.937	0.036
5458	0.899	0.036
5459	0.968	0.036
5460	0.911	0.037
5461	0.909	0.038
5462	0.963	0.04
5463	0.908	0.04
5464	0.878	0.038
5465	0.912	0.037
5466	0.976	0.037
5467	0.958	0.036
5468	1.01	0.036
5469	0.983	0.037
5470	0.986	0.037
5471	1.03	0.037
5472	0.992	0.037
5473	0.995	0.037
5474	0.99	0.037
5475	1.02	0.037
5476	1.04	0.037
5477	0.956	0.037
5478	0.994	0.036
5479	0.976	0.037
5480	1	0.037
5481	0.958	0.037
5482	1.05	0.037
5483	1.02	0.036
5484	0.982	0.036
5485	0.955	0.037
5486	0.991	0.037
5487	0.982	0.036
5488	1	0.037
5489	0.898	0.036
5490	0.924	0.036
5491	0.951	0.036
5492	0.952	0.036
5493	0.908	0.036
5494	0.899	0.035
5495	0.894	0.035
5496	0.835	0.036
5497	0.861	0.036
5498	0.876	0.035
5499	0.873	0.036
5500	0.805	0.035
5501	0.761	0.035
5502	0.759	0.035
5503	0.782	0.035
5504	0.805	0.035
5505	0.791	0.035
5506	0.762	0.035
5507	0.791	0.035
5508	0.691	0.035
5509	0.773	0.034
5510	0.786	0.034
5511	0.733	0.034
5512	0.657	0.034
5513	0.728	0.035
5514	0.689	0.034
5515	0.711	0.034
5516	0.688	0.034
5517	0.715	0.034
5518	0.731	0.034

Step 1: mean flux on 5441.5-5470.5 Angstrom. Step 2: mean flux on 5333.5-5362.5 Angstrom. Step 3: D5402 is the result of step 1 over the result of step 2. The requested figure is 1.65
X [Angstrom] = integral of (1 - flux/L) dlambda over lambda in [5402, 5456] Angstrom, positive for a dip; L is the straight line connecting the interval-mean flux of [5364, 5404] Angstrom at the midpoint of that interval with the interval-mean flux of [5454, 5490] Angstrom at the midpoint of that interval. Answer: 3.10 Angstrom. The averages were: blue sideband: 0.587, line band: 0.735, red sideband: 0.964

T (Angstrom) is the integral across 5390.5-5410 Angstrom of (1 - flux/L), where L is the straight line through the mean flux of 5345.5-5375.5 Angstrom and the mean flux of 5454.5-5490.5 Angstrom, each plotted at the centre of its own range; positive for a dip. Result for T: 1.7 Angstrom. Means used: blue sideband 0.542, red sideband 0.965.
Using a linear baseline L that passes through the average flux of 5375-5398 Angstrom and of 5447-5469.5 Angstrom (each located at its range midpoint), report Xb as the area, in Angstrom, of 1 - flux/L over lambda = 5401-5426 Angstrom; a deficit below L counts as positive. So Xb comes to 1.2 Angstrom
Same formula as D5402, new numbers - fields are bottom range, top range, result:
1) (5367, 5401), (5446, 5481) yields 1.58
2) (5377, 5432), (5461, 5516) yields 1.37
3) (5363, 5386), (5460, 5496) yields 1.71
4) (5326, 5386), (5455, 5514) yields 1.67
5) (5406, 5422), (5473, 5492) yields 1.45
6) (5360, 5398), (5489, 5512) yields 1.43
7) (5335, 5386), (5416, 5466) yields 1.45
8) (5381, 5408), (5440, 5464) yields 1.38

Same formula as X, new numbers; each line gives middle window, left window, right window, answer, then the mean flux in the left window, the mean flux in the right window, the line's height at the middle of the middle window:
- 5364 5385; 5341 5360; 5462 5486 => 2.08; 0.537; 0.981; 0.624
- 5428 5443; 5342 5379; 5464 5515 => 0.08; 0.546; 0.897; 0.75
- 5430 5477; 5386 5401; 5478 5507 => -4.25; 0.617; 0.901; 0.789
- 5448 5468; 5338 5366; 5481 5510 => -2.60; 0.54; 0.877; 0.789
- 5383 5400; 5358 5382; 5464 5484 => 0.98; 0.557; 0.989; 0.647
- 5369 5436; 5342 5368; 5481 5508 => 2.03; 0.545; 0.886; 0.661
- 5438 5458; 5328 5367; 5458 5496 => 1.20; 0.533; 0.963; 0.867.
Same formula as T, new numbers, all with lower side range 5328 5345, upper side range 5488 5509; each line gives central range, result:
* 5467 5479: -3.09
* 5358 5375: 0.89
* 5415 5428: -0.35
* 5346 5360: 0.62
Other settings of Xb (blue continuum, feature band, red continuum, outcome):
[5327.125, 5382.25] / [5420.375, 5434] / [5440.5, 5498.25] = 0.8 Angstrom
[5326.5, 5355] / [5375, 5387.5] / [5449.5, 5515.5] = 1.1 Angstrom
